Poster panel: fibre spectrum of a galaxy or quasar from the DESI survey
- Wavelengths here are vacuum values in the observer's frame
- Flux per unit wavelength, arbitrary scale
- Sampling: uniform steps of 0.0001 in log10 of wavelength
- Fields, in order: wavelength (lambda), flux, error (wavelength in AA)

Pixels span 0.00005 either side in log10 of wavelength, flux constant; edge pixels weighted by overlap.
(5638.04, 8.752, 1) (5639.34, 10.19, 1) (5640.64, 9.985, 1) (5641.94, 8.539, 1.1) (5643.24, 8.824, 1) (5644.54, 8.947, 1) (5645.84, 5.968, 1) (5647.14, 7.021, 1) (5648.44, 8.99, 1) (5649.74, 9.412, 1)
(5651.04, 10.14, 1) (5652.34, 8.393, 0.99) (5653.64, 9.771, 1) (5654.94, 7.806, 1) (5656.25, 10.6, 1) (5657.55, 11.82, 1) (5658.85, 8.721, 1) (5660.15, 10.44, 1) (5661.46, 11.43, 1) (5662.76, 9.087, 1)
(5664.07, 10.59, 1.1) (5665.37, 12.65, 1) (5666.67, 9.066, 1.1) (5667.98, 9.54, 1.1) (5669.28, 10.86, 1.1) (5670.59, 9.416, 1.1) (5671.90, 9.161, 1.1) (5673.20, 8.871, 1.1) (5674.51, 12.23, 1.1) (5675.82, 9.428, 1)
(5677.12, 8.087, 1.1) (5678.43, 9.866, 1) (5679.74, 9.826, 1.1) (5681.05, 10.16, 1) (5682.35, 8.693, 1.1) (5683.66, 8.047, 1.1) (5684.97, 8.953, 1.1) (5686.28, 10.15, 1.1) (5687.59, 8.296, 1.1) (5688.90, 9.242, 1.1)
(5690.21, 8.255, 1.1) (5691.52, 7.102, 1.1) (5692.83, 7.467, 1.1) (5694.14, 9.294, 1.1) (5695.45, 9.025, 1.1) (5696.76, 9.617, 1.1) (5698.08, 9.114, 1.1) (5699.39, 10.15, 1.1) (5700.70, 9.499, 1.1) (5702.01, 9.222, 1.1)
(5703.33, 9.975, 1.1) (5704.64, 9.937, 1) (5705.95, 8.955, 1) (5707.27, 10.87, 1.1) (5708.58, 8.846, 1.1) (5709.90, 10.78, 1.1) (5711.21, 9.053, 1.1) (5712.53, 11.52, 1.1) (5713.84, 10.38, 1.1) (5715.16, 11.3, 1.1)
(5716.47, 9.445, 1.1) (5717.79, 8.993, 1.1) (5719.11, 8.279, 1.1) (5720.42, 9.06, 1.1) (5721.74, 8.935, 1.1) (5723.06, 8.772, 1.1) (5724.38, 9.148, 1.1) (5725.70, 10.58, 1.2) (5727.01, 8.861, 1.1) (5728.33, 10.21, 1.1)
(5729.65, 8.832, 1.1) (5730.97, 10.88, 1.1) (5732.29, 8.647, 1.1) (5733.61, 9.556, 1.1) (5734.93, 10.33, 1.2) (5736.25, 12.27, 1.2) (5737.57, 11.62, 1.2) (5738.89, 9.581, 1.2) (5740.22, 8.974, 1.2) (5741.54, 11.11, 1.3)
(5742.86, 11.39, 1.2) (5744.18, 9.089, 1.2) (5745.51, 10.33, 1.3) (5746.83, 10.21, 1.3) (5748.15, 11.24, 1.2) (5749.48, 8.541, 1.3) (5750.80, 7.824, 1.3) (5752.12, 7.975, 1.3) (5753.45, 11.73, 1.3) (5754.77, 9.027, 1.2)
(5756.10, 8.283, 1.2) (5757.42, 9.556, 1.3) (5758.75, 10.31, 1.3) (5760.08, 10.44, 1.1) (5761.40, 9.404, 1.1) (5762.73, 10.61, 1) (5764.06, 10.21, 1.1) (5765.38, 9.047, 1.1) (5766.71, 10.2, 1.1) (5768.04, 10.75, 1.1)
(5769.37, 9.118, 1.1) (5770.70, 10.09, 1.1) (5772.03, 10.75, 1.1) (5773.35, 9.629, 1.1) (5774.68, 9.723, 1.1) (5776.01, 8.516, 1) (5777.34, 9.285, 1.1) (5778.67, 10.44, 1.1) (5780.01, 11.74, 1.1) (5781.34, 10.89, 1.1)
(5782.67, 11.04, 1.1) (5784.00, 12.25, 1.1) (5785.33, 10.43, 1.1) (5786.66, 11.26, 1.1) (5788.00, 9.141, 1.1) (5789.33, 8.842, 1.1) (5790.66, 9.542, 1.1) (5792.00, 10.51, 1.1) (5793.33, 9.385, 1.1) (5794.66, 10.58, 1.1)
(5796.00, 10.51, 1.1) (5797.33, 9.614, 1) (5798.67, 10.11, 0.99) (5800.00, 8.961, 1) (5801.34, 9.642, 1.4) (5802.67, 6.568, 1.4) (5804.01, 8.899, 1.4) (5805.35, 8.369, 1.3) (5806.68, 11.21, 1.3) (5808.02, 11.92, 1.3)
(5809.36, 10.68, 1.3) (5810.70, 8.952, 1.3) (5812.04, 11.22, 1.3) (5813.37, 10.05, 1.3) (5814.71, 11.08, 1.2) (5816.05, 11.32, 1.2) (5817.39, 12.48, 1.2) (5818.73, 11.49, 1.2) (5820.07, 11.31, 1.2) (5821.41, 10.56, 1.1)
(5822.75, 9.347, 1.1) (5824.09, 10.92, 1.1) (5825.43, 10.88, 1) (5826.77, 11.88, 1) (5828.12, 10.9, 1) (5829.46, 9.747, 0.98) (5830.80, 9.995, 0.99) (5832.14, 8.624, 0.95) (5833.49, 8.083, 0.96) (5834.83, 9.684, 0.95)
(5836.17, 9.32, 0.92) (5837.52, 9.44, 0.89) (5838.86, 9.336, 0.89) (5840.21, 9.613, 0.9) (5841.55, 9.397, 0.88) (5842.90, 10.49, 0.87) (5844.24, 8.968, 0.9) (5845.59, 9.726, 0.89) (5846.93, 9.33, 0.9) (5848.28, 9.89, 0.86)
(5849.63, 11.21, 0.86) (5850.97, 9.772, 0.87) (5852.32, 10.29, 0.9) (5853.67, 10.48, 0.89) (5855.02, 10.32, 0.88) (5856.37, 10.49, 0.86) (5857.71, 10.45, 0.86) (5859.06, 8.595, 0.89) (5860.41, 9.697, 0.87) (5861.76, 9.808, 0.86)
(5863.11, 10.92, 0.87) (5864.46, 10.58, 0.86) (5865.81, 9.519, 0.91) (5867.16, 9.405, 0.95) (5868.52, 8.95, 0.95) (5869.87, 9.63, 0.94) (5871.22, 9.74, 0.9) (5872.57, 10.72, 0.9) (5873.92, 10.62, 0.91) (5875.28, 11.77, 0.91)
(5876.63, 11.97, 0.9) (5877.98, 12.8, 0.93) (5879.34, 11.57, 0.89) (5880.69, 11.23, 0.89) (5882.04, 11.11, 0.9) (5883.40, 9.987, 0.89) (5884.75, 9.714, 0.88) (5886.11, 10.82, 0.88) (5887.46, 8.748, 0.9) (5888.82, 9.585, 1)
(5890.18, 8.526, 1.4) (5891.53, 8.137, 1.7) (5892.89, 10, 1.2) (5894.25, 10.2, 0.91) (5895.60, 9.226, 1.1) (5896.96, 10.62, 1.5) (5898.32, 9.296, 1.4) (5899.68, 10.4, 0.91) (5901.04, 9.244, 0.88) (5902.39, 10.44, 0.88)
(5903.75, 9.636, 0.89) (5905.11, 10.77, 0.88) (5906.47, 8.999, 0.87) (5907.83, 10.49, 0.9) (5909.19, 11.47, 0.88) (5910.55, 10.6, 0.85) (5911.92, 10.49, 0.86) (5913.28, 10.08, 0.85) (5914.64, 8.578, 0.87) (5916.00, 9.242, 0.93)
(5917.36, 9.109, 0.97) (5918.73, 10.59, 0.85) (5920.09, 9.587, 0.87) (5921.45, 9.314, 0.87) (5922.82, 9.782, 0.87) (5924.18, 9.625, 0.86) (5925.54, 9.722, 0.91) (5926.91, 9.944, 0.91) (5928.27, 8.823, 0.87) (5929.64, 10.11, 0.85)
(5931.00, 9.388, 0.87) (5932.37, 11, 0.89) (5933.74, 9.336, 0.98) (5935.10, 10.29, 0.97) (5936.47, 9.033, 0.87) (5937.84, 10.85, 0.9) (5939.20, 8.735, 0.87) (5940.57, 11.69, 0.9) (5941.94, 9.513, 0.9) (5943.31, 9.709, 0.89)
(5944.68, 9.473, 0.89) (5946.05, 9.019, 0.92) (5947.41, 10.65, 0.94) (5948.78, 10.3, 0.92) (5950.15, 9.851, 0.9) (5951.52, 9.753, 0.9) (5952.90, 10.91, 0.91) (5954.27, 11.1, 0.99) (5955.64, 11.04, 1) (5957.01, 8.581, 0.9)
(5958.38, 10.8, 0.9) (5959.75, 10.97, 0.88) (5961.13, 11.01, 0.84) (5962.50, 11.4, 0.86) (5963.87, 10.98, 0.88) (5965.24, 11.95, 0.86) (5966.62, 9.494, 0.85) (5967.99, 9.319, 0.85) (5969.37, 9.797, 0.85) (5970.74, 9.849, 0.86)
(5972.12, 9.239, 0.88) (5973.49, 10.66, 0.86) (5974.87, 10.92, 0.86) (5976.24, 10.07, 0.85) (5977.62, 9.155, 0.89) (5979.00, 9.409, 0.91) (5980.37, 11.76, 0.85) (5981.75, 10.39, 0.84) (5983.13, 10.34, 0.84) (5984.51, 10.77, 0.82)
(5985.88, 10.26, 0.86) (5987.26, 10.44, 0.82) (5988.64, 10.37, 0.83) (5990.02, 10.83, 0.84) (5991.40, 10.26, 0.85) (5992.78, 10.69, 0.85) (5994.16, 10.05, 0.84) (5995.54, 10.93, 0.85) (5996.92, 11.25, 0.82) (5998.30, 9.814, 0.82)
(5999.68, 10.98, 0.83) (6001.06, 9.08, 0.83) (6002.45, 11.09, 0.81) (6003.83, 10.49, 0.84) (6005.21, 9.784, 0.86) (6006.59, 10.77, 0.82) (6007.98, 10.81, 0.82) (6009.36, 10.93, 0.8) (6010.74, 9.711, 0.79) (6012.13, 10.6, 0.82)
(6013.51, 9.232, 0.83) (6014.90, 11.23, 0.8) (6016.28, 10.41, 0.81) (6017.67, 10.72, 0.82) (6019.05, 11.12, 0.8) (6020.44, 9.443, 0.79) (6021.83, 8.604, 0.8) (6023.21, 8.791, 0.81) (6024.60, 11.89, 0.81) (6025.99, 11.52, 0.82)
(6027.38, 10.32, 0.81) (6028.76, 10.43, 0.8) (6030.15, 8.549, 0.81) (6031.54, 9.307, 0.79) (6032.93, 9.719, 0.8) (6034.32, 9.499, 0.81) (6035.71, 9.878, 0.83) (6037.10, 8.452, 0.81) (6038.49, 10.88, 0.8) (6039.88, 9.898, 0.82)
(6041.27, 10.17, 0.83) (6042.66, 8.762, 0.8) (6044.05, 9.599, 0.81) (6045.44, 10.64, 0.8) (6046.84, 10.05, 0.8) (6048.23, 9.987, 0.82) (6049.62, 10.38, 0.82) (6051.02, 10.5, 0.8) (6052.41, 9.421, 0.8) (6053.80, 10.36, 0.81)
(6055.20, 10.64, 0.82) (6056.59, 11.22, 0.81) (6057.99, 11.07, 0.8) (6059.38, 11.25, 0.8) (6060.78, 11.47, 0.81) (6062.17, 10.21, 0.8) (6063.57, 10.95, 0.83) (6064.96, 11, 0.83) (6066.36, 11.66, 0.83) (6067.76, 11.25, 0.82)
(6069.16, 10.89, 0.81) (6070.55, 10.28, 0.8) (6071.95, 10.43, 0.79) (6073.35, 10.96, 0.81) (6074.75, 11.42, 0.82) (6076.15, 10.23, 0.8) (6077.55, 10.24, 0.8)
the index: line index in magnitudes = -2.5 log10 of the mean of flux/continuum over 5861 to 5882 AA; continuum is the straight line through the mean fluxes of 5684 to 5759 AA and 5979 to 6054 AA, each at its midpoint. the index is -0.08 mag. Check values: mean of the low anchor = 9.58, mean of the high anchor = 10.2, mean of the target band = 10.6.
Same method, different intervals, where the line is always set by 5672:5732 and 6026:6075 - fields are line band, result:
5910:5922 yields 0.03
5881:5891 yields 0.01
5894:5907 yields 0.01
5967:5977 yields 0.02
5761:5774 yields -0.04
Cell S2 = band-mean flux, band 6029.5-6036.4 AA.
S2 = 9.39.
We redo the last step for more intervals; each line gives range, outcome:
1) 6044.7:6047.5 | 10.3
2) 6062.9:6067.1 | 11.2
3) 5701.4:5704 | 9.59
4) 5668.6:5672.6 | 9.8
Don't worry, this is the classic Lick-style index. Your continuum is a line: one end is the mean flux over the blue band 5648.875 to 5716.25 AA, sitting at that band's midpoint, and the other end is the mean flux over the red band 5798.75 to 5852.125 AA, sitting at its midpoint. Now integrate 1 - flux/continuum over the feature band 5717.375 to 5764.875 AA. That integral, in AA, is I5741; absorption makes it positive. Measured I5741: 0.2 AA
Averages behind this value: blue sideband 9.63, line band 9.75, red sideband 10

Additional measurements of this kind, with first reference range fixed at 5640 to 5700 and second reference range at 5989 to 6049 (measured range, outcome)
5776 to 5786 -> -1.2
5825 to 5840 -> -0.1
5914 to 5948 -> 0.8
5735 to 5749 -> -1.5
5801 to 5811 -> 0.1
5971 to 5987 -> -0.3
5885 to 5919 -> 0.3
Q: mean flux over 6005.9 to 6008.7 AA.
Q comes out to 10.8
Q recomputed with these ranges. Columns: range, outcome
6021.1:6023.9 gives 8.72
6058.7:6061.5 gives 11.4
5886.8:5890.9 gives 8.94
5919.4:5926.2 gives 9.62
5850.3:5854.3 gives 10.2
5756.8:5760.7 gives 10.1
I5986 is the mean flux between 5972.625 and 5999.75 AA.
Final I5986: 10.4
